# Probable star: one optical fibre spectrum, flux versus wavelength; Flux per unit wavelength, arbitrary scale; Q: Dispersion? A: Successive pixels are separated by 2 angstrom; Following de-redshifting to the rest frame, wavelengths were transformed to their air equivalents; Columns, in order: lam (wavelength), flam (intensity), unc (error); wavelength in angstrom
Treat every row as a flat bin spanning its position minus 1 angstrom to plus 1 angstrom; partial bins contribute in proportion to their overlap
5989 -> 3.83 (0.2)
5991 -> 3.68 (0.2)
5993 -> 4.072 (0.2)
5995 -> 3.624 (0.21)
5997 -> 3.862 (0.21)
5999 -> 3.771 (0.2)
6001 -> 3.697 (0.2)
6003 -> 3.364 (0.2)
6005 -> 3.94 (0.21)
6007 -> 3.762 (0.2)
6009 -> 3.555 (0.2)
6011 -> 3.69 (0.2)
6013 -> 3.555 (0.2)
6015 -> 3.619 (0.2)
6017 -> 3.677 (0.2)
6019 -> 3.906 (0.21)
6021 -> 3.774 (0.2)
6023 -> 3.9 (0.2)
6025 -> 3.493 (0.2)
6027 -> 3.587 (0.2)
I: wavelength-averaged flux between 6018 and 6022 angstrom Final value 3.84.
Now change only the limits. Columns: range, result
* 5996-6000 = 3.82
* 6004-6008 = 3.85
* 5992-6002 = 3.81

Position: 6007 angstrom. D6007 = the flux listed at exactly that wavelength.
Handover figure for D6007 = 3.762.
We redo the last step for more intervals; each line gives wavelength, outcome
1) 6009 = 3.555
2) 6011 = 3.69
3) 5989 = 3.83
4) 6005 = 3.94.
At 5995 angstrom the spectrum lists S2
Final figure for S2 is 3.624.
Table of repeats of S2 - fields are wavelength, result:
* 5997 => 3.862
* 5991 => 3.68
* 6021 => 3.774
